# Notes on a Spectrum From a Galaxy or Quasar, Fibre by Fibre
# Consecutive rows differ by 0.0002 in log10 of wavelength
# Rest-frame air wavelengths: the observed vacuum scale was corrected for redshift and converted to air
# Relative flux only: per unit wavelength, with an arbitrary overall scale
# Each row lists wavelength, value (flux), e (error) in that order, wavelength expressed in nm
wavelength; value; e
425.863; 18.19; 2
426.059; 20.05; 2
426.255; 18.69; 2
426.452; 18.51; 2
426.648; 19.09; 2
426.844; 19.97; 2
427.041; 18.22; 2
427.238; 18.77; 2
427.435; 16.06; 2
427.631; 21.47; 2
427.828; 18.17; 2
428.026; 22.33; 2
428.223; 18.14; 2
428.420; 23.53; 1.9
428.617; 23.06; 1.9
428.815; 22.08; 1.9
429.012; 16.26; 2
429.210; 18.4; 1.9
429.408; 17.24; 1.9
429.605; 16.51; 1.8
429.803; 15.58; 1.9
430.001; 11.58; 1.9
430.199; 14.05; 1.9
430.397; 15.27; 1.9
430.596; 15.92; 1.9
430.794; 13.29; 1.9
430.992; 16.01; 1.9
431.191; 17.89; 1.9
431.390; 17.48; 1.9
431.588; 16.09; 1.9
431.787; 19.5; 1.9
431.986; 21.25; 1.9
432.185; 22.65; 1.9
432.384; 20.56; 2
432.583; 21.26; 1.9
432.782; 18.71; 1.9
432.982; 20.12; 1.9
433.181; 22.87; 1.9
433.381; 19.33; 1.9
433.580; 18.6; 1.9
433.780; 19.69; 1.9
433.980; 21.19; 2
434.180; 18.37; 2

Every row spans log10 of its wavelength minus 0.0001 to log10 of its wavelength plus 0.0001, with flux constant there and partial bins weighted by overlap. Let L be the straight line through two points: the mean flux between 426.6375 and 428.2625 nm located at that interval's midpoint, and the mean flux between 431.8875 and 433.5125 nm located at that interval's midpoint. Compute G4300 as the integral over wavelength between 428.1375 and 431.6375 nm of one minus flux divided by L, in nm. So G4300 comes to 0.48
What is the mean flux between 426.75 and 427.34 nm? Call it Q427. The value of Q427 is 18.9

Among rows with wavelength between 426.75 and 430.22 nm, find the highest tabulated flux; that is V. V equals 23.53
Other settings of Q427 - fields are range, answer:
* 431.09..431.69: 17.2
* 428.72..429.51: 18.5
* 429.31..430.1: 15.2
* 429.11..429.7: 17.4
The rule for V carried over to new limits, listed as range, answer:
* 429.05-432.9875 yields 22.65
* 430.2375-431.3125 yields 17.89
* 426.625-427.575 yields 19.97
